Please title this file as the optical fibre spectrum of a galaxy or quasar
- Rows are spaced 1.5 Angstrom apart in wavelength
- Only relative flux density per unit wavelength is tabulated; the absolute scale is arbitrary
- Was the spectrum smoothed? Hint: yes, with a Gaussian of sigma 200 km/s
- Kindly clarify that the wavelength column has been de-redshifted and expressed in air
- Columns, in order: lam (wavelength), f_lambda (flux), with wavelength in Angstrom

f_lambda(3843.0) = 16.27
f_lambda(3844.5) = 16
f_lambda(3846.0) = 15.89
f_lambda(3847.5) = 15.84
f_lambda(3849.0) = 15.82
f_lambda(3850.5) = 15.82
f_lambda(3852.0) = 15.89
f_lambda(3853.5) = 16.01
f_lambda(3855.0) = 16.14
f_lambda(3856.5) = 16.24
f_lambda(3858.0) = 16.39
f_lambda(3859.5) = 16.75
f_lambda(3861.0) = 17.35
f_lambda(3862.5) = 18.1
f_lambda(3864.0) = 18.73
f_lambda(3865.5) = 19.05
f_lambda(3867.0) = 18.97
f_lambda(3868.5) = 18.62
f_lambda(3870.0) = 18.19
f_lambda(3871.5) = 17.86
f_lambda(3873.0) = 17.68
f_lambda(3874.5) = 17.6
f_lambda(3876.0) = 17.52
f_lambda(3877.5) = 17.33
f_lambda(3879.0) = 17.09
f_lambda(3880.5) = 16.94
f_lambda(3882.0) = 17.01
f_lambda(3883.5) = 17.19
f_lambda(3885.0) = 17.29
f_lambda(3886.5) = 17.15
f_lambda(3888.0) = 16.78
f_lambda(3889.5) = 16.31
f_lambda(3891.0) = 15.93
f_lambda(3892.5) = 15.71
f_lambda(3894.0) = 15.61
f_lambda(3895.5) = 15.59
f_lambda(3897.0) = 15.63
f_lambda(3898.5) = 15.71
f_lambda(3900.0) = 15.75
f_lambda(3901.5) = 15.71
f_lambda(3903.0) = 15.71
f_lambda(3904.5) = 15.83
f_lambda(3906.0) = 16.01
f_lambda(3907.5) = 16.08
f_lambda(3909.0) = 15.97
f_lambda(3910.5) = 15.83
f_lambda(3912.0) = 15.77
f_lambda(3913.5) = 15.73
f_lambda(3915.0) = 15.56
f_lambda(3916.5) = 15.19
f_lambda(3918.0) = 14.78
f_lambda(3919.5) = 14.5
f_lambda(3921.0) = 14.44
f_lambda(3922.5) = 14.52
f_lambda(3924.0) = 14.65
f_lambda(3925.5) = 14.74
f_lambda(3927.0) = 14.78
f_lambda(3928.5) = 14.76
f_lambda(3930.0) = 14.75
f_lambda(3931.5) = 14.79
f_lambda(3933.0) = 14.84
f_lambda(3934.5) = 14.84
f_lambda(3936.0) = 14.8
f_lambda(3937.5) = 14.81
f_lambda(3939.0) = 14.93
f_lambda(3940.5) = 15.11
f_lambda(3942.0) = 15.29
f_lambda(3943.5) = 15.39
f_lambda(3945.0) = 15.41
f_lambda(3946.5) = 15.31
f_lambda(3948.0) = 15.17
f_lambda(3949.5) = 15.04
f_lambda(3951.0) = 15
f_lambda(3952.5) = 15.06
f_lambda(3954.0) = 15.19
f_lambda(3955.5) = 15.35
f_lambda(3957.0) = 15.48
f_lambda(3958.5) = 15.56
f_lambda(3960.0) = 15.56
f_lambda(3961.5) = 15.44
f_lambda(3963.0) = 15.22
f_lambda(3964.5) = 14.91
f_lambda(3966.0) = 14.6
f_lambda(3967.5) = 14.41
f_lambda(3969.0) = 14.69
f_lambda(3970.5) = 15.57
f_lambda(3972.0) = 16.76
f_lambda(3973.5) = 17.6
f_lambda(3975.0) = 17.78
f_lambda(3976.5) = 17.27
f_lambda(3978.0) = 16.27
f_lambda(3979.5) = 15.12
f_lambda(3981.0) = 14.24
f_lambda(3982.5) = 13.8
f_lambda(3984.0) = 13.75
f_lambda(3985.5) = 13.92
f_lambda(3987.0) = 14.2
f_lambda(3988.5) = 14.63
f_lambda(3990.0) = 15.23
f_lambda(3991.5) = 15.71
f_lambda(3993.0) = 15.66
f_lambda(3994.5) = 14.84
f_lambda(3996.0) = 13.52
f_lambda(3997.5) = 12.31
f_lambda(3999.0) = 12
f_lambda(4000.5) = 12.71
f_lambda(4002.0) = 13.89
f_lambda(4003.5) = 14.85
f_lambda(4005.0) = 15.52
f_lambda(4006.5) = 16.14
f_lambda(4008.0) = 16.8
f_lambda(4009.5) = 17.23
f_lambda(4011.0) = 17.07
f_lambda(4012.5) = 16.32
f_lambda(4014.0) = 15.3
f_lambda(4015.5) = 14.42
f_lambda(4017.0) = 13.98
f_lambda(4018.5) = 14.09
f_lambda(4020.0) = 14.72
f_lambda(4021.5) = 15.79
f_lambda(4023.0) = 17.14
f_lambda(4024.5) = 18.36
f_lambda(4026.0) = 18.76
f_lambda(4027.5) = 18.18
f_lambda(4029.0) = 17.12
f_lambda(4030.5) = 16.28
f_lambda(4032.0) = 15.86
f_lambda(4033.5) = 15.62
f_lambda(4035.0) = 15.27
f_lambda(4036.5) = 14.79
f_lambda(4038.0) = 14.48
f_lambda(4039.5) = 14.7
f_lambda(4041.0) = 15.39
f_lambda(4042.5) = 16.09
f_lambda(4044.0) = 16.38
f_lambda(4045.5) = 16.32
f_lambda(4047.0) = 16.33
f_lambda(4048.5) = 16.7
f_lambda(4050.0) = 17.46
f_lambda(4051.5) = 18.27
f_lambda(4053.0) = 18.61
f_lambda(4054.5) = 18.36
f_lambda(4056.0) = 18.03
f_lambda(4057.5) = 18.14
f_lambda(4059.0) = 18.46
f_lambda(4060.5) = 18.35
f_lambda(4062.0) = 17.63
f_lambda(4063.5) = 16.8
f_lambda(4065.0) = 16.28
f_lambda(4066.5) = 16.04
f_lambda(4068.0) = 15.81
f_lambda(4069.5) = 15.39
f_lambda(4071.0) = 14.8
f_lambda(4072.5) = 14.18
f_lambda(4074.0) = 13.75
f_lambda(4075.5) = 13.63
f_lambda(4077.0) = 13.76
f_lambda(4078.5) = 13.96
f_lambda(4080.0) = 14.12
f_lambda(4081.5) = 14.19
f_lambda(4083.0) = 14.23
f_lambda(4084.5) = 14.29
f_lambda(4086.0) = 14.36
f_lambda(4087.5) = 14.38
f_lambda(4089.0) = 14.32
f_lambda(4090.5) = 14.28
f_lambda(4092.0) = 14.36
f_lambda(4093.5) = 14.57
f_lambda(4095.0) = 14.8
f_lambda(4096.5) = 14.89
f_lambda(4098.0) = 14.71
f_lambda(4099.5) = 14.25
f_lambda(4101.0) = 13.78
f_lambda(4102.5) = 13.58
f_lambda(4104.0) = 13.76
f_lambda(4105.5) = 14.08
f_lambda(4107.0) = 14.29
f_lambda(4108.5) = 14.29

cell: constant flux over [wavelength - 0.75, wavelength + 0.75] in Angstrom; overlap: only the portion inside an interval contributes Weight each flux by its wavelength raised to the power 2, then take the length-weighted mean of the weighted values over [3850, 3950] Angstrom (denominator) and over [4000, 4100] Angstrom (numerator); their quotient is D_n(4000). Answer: 1.1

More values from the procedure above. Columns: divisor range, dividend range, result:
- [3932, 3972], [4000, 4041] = 1.08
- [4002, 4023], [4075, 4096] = 0.95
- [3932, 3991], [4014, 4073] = 1.12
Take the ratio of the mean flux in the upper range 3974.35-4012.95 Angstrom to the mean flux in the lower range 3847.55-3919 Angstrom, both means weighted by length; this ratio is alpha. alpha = 0.91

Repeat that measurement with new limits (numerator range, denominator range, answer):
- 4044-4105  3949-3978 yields 0.99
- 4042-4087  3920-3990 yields 1.06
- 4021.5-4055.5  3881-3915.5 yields 1.03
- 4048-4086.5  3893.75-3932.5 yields 1.04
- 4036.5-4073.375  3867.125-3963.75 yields 1.05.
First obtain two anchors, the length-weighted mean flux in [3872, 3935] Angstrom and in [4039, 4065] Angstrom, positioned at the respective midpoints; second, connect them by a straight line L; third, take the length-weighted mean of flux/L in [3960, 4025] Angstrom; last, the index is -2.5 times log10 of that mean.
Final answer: 0.099 mag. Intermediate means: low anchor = 15.9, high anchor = 17.2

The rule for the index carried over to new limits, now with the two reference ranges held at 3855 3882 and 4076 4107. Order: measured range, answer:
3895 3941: 0.11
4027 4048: -0.06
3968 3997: 0.04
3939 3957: 0.08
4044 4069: -0.17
